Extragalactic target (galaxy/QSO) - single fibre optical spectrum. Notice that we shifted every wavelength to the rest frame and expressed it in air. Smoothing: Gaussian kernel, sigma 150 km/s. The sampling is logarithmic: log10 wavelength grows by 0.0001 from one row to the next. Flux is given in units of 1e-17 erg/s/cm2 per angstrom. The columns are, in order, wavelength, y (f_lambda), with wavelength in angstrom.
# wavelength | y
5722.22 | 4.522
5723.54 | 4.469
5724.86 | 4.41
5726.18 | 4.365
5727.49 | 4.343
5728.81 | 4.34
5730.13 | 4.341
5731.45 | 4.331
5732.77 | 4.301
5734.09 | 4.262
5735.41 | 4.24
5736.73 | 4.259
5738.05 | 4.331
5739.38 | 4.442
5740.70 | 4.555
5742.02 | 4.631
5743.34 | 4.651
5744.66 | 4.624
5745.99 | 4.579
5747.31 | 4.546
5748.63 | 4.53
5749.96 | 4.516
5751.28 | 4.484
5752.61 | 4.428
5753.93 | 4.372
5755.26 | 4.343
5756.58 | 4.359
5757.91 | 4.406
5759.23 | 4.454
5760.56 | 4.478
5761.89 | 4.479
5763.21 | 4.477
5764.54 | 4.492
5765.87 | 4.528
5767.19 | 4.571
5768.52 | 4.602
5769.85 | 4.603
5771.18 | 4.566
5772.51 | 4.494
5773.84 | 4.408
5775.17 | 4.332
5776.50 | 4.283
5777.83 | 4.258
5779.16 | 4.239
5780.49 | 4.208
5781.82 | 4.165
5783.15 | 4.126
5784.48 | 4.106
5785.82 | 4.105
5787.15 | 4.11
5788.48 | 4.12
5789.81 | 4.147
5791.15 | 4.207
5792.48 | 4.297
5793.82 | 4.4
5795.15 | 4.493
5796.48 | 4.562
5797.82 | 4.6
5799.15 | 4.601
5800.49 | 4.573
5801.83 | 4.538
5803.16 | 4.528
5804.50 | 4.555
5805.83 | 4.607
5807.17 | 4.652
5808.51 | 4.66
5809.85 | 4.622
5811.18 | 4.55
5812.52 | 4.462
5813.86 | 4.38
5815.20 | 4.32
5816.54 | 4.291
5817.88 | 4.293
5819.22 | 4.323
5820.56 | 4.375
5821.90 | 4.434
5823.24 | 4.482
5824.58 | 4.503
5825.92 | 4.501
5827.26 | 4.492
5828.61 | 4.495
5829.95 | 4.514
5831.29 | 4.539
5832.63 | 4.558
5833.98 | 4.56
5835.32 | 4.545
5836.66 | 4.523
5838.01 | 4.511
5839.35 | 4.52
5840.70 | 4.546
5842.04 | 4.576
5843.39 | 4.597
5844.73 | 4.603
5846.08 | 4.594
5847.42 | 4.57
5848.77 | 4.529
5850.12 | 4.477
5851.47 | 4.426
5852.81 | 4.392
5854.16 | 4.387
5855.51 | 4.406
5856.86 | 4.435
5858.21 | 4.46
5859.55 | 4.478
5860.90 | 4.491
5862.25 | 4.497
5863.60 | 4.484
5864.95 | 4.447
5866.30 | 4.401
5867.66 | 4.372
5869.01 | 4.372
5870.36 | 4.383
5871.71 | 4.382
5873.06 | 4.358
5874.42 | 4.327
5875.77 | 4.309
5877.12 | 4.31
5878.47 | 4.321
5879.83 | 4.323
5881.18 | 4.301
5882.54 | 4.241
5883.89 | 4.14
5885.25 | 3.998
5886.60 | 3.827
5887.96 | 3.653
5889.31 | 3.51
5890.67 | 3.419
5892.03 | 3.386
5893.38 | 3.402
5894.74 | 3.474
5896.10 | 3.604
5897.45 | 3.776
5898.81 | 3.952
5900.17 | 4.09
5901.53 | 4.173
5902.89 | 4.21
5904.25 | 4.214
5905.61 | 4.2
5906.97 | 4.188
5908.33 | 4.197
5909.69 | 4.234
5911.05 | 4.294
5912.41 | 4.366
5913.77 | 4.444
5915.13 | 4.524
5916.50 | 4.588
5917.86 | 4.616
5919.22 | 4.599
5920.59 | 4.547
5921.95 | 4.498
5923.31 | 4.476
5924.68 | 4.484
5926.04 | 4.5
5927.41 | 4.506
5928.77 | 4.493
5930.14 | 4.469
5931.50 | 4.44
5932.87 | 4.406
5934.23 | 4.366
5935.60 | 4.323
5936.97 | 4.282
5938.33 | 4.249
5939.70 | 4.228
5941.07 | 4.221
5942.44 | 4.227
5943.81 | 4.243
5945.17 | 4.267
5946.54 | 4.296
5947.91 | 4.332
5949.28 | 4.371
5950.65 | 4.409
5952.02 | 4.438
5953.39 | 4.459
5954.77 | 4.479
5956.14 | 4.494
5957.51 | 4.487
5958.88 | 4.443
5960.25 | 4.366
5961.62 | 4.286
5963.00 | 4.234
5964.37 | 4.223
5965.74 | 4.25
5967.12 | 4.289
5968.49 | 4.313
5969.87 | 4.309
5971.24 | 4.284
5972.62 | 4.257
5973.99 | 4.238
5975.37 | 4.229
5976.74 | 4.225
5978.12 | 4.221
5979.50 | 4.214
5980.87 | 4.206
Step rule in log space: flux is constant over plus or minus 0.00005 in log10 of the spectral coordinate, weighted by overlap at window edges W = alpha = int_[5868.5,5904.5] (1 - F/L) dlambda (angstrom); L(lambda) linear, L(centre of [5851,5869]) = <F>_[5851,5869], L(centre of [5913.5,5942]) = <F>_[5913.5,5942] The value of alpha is 3.44 angstrom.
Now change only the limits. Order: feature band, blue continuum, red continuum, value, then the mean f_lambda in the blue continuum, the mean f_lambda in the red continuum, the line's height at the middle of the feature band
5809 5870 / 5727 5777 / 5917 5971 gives -0.8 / 4.45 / 4.38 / 4.42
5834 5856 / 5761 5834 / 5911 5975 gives -0.5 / 4.42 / 4.38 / 4.41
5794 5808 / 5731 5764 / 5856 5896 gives -0.8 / 4.44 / 4.15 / 4.32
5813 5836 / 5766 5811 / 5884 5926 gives -0.7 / 4.41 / 4.11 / 4.31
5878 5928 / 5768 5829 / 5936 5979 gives 2.3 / 4.4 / 4.31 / 4.34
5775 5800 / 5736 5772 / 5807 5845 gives 1.2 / 4.49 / 4.49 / 4.49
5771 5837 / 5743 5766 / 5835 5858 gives 1.2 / 4.48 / 4.51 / 4.49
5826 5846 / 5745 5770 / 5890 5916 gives -1.5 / 4.49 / 4.01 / 4.23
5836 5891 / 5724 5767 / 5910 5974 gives 0.7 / 4.44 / 4.38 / 4.4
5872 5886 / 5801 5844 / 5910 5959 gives 0.6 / 4.5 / 4.41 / 4.46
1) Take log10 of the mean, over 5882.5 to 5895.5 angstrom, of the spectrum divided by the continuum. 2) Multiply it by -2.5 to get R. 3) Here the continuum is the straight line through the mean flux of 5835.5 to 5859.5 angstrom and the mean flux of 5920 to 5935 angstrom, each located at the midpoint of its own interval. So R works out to 0.216 mag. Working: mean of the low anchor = 4.5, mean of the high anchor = 4.47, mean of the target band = 3.68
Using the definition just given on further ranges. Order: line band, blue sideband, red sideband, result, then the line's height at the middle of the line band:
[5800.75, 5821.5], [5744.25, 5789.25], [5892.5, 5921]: -0.039 mag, 4.32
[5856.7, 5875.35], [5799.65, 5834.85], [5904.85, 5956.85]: 0.007 mag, 4.45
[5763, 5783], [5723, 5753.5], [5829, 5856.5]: 0.014 mag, 4.46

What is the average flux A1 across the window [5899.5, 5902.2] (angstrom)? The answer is 4.13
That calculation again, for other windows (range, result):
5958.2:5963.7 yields 4.33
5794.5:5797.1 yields 4.54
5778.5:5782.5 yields 4.21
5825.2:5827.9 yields 4.5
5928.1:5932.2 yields 4.46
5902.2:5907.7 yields 4.2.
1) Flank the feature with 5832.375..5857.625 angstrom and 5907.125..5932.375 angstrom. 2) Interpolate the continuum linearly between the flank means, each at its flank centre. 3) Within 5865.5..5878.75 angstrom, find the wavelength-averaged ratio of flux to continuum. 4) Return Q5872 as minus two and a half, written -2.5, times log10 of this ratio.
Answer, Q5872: 0.03 mag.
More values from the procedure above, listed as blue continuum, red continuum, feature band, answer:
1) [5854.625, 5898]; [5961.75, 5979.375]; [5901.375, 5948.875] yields -0.04 mag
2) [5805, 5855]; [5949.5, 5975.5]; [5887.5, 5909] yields 0.15 mag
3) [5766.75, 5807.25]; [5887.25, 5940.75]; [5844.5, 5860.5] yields -0.05 mag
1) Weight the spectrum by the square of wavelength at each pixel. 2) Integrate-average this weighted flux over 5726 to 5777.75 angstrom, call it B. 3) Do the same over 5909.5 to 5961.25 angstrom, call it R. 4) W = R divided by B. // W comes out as 1.1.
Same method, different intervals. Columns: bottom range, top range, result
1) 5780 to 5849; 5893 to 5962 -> 1.01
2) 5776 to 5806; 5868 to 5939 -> 1.01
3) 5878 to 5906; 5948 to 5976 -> 1.14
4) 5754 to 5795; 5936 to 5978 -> 1.06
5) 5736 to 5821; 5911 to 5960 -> 1.05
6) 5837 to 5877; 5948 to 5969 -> 1.01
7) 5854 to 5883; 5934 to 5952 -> 1.00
